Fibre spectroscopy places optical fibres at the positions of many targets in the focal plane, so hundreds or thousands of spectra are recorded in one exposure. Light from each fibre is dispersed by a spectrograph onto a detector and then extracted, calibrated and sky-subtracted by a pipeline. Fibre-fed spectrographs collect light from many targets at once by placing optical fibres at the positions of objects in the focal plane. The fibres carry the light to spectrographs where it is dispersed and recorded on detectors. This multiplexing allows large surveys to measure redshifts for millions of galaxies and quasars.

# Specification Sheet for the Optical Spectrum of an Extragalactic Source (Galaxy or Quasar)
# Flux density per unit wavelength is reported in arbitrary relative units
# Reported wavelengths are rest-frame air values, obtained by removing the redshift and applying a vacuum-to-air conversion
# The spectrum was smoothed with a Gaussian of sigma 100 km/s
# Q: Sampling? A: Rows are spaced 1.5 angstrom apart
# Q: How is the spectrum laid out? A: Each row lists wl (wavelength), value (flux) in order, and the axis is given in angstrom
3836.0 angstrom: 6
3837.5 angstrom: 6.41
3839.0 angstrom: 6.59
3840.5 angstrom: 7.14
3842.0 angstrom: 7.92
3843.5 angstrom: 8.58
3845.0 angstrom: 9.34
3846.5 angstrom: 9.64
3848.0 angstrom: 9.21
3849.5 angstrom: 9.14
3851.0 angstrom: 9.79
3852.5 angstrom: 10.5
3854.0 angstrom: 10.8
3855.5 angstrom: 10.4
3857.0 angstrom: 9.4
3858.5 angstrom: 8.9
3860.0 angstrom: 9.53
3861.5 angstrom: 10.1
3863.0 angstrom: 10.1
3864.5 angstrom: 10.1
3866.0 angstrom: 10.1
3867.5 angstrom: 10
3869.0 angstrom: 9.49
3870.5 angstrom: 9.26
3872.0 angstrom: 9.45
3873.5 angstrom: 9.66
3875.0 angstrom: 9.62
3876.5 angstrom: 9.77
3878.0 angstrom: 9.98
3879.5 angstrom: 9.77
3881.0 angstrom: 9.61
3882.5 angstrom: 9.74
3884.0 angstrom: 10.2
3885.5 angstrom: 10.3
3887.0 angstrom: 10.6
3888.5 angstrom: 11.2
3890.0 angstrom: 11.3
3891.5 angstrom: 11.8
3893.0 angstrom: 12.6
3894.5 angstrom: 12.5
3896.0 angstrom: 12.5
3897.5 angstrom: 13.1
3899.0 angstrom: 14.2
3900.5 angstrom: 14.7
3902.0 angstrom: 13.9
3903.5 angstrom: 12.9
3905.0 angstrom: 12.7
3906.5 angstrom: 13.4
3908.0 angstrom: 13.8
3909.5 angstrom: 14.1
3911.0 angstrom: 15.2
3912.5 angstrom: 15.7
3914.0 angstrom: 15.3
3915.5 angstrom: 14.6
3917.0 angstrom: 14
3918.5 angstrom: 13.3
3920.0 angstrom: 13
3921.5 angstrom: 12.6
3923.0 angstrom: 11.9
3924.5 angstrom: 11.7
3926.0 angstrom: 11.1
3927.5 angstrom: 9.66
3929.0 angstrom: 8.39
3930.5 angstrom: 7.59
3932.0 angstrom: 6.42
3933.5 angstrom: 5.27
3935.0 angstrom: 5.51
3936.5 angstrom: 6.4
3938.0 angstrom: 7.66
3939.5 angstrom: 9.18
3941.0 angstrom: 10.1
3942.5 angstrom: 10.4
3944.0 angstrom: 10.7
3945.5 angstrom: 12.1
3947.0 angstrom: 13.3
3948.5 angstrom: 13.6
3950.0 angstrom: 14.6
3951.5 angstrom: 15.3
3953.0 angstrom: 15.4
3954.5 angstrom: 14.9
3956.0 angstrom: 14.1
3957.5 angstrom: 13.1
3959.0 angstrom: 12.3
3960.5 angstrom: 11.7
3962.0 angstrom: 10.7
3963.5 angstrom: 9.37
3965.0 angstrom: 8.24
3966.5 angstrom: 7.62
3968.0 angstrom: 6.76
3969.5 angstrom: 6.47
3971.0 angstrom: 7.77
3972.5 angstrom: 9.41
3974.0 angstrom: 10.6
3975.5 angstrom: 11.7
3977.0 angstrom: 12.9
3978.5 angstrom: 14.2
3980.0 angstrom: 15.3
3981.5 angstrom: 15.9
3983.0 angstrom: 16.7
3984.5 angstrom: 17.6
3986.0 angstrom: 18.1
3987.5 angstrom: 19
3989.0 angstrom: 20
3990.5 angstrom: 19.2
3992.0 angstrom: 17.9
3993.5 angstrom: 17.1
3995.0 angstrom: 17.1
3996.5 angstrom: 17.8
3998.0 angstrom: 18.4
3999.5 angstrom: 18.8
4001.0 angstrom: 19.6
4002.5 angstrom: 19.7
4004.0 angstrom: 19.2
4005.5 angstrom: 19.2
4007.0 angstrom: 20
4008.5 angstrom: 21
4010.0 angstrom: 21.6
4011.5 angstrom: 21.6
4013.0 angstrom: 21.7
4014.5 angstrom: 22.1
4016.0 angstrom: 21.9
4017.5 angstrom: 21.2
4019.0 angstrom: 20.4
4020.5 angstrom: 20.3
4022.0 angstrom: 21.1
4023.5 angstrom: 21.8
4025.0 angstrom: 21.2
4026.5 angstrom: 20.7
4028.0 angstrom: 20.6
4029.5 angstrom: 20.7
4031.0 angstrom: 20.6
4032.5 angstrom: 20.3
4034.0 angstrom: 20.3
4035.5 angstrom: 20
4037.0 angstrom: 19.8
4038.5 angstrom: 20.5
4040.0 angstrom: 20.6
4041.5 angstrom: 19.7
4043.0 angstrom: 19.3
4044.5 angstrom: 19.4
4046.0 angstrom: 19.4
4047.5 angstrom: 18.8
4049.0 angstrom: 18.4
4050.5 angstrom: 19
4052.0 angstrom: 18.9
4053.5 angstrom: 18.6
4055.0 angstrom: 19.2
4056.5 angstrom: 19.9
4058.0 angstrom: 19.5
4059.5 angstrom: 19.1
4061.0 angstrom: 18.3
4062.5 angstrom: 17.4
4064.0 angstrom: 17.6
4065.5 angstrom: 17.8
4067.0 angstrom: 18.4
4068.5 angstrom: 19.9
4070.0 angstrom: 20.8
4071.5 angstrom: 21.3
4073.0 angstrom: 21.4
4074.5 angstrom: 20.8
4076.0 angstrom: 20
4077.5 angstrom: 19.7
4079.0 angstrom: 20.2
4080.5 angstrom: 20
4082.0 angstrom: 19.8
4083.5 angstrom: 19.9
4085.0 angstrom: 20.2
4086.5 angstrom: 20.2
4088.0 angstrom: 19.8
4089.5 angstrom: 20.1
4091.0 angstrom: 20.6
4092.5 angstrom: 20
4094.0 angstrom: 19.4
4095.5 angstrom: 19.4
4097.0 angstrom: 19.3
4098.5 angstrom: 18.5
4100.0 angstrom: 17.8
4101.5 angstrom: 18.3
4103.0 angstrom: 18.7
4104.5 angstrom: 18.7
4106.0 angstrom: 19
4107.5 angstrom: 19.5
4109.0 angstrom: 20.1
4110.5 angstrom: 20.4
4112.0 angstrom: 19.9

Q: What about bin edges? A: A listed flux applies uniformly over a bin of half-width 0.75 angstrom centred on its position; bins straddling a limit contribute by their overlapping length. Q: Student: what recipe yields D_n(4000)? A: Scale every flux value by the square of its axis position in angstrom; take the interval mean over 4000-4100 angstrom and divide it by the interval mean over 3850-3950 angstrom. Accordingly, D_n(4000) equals 1.9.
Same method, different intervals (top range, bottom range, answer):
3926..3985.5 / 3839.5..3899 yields 1.14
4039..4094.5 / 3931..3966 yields 1.91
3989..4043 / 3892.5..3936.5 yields 1.76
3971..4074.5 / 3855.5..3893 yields 2.02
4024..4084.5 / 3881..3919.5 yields 1.65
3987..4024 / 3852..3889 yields 2.15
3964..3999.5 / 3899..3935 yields 1.22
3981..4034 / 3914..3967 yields 1.84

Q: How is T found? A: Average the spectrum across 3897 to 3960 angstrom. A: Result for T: 12.1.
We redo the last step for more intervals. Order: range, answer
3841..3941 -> 10.7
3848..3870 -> 9.85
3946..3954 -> 14.4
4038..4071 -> 19.1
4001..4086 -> 20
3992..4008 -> 18.7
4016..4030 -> 20.9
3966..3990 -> 13.2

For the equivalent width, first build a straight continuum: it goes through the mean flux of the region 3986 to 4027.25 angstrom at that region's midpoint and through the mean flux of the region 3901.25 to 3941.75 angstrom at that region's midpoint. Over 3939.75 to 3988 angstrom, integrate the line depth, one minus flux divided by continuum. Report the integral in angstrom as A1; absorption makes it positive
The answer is 9.7 angstrom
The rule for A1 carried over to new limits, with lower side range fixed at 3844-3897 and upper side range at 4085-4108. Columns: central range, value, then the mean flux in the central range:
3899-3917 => -3.8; 14.2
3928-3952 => 6.1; 9.72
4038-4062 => -2.5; 19.3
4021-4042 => -4.9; 20.6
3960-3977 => 5.9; 9.25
